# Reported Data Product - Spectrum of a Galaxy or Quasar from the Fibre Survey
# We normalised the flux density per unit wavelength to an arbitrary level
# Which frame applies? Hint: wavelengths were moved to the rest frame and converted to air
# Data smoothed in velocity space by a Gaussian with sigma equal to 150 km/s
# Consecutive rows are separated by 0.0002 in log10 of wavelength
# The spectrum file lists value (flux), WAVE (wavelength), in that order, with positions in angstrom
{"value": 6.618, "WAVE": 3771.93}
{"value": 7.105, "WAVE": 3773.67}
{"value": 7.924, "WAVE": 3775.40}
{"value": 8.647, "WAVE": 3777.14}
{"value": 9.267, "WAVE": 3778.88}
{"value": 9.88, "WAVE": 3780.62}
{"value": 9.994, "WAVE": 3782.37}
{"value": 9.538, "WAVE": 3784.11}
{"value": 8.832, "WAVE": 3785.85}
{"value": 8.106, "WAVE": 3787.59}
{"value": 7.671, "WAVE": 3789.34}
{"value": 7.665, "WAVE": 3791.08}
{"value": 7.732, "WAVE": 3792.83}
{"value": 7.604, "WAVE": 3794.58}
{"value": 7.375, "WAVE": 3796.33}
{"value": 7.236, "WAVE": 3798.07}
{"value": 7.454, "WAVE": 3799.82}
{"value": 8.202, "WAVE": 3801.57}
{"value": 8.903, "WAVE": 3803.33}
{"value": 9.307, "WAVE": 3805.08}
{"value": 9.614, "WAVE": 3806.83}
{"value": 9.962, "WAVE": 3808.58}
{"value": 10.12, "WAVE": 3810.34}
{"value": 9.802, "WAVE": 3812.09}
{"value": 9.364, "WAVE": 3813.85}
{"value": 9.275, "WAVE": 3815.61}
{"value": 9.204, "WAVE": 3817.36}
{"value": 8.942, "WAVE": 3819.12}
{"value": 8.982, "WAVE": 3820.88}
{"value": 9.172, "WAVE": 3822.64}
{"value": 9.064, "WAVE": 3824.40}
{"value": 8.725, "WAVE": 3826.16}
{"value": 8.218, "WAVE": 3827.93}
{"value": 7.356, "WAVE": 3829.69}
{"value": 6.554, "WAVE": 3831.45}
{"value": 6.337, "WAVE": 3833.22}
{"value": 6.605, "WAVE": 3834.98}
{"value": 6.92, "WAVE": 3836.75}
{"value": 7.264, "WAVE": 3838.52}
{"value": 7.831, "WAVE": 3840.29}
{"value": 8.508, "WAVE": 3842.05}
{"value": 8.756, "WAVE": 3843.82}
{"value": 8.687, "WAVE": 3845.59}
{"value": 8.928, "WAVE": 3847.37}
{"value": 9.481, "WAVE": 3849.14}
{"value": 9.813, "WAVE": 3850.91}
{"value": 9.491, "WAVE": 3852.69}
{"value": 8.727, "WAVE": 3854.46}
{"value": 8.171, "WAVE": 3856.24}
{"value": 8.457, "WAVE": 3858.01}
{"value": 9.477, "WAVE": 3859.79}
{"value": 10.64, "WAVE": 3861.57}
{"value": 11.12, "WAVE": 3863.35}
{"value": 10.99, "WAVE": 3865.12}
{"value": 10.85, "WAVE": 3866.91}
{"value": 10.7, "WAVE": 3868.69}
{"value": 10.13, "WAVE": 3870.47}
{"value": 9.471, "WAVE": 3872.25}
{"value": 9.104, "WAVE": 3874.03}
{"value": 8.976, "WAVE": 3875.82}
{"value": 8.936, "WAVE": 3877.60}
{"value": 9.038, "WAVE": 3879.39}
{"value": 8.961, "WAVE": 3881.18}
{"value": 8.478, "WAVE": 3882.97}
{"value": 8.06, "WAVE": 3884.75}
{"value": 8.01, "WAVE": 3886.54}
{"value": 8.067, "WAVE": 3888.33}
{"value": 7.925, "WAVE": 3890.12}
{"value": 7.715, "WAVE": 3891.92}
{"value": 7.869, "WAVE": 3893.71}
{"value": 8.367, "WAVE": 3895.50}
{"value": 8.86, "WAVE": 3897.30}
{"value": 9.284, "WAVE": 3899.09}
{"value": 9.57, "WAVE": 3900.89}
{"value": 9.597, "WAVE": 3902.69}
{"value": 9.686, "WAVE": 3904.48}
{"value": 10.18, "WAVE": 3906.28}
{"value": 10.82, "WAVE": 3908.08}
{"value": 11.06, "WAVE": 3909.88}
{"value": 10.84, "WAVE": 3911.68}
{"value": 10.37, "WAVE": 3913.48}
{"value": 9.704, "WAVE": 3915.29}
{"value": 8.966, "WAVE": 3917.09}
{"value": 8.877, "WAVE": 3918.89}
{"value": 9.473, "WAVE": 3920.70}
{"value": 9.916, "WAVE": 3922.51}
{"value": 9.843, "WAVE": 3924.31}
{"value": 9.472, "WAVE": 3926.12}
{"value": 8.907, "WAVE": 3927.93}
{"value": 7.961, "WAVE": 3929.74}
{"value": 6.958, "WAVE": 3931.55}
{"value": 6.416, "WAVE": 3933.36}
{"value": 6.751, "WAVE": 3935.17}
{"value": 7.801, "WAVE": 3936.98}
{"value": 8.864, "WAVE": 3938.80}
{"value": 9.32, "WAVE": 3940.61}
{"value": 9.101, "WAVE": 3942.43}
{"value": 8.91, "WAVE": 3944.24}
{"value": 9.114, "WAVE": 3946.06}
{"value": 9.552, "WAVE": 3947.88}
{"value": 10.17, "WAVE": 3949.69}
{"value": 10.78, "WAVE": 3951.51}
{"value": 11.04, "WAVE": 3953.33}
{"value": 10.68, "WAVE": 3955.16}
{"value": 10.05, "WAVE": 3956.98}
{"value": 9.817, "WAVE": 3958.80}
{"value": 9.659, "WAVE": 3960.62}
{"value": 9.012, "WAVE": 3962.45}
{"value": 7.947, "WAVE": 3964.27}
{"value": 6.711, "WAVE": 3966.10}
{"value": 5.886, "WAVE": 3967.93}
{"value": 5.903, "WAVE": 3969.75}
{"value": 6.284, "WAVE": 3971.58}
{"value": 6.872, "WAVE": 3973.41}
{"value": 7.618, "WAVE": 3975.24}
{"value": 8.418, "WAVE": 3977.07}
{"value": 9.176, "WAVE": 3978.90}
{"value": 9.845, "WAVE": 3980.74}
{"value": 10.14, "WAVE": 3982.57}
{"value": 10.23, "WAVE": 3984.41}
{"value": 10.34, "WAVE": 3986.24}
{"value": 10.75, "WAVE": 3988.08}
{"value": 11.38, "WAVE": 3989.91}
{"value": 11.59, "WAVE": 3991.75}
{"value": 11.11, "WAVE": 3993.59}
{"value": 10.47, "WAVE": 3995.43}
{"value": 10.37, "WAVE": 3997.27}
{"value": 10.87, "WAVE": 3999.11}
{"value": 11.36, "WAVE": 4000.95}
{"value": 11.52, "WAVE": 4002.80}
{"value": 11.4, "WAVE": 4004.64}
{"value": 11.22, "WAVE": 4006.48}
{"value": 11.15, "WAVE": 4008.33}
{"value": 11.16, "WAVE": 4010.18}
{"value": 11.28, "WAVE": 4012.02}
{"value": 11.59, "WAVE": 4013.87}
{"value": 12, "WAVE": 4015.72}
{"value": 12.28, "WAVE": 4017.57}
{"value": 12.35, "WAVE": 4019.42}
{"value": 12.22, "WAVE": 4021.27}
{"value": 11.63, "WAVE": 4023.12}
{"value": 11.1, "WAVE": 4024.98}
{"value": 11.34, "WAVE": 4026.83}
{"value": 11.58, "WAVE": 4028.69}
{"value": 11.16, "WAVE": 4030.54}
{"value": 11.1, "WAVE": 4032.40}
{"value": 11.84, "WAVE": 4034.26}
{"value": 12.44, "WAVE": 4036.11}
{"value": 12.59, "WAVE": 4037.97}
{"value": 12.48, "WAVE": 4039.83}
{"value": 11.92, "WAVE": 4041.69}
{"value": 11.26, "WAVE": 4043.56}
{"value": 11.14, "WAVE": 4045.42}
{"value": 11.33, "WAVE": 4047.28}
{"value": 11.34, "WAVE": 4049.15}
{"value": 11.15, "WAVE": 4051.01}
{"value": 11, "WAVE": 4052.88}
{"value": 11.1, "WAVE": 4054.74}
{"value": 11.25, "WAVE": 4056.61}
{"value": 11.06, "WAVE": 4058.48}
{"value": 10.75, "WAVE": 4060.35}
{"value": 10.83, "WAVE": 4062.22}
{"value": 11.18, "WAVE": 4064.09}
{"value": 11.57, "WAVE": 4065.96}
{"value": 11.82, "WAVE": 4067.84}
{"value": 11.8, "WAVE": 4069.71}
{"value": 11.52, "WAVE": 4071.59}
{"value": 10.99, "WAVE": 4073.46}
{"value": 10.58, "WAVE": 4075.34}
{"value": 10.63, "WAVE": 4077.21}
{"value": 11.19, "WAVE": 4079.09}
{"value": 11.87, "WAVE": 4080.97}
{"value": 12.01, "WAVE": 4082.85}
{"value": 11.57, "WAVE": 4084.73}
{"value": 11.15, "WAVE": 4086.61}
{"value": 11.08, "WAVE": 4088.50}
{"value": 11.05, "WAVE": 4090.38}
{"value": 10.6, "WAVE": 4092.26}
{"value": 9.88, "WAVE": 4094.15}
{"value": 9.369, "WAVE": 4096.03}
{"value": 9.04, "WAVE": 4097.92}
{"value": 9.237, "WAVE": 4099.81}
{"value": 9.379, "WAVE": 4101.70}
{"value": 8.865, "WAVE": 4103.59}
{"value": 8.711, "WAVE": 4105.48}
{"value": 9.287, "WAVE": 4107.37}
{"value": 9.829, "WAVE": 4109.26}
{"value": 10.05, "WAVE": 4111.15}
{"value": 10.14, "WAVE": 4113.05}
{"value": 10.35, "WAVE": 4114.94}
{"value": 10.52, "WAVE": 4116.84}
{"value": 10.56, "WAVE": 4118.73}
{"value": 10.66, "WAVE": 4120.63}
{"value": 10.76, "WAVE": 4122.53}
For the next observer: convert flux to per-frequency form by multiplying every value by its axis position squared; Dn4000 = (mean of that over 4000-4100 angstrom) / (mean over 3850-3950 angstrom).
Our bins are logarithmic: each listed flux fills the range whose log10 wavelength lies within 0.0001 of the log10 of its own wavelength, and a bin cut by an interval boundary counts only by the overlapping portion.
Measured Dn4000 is 1.3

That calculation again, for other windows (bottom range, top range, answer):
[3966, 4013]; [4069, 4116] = 1.12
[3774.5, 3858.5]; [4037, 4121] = 1.44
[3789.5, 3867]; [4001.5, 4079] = 1.47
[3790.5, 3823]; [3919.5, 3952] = 1.08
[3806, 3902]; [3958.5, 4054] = 1.28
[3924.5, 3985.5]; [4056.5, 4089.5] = 1.38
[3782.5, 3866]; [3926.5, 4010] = 1.16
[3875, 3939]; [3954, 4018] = 1.16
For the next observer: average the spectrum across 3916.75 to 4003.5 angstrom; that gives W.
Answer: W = 9.21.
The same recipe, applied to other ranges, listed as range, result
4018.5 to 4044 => 11.8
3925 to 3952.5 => 8.69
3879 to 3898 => 8.28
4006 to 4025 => 11.7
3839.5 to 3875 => 9.47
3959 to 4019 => 9.89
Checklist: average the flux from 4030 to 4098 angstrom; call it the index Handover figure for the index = 11.2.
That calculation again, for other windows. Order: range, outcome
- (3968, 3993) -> 9.04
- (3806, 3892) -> 8.89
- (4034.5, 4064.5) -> 11.4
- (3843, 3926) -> 9.36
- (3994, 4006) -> 11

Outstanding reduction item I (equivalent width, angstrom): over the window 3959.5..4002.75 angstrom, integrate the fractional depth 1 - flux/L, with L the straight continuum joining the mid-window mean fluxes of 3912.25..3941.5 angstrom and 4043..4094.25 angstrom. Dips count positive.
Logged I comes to 1.96 angstrom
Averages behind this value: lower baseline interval 8.75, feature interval 9.27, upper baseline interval 11.2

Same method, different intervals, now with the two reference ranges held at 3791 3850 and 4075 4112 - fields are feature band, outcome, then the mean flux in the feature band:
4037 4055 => -2.9 angstrom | 11.5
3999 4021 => -4.2 angstrom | 11.6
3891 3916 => -1.7 angstrom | 9.56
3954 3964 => -0.4 angstrom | 9.75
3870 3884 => -0.5 angstrom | 9.1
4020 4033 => -2.2 angstrom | 11.5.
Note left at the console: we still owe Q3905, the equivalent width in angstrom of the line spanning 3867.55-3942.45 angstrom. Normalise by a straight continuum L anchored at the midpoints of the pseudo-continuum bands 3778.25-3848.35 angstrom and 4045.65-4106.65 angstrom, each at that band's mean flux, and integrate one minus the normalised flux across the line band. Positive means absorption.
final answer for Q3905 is 2.0 angstrom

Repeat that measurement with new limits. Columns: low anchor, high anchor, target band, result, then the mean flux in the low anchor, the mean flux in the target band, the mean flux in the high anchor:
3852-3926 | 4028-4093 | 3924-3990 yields 8.8 angstrom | 9.39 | 8.82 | 11.4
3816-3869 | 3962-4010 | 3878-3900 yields 1.5 angstrom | 8.79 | 8.4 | 9.56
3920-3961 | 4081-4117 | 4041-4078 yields -4.9 angstrom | 9.15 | 11.2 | 10.1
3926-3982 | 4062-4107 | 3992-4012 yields -3.8 angstrom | 8.54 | 11.1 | 10.6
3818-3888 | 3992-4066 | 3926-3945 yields 3.5 angstrom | 8.82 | 8.17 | 11.4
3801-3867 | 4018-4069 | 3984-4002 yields 0.0 angstrom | 8.87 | 10.9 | 11.5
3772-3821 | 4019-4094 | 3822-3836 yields 2.0 angstrom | 8.67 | 7.72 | 11.4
